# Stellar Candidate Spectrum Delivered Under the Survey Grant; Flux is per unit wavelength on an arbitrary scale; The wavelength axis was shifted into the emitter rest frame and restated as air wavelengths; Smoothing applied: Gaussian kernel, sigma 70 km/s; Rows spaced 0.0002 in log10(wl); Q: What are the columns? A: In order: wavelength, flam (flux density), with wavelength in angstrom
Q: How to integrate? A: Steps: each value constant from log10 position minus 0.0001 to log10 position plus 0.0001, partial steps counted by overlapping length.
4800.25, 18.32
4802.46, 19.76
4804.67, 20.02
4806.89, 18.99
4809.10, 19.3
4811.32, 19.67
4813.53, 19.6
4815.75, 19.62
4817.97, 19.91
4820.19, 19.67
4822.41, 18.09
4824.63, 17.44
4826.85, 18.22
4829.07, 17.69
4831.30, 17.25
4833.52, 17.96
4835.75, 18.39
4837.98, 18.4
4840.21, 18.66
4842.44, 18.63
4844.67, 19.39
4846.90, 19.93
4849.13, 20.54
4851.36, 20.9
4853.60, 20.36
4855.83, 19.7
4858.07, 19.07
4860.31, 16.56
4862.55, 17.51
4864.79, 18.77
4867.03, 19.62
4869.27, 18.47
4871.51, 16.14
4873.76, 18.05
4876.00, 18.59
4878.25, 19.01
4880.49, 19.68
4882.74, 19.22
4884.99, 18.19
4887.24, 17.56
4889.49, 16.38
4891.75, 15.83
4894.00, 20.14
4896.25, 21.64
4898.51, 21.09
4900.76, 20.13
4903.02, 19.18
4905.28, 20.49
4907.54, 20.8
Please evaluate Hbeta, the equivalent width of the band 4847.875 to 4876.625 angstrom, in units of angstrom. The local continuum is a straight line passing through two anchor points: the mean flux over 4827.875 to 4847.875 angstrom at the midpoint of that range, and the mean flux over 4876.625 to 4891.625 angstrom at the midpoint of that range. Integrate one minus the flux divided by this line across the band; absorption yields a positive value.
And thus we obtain -0.76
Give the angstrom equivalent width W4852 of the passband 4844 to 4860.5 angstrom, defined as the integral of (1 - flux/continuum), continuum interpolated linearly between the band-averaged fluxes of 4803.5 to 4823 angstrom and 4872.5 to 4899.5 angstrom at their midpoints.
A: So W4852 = -0.6 angstrom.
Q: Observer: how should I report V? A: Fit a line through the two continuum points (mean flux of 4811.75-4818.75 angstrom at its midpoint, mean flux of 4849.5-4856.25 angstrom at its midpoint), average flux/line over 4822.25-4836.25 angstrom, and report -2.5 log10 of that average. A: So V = 0.12 mag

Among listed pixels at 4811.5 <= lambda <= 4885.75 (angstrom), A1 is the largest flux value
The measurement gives 20.9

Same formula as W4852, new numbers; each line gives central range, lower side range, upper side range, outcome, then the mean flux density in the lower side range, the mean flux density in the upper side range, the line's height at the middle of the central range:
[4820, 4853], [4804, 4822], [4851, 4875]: 0.56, 19.5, 18.6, 19.1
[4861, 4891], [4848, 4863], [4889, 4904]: 1.74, 19.3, 19.3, 19.3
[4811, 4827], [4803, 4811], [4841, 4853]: 0.44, 19.5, 19.9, 19.6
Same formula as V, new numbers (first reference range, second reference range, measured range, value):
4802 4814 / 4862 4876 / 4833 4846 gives 0.012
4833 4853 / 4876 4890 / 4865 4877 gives 0.028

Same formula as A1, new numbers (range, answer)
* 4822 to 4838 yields 18.4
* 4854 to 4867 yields 19.7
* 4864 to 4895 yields 20.14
